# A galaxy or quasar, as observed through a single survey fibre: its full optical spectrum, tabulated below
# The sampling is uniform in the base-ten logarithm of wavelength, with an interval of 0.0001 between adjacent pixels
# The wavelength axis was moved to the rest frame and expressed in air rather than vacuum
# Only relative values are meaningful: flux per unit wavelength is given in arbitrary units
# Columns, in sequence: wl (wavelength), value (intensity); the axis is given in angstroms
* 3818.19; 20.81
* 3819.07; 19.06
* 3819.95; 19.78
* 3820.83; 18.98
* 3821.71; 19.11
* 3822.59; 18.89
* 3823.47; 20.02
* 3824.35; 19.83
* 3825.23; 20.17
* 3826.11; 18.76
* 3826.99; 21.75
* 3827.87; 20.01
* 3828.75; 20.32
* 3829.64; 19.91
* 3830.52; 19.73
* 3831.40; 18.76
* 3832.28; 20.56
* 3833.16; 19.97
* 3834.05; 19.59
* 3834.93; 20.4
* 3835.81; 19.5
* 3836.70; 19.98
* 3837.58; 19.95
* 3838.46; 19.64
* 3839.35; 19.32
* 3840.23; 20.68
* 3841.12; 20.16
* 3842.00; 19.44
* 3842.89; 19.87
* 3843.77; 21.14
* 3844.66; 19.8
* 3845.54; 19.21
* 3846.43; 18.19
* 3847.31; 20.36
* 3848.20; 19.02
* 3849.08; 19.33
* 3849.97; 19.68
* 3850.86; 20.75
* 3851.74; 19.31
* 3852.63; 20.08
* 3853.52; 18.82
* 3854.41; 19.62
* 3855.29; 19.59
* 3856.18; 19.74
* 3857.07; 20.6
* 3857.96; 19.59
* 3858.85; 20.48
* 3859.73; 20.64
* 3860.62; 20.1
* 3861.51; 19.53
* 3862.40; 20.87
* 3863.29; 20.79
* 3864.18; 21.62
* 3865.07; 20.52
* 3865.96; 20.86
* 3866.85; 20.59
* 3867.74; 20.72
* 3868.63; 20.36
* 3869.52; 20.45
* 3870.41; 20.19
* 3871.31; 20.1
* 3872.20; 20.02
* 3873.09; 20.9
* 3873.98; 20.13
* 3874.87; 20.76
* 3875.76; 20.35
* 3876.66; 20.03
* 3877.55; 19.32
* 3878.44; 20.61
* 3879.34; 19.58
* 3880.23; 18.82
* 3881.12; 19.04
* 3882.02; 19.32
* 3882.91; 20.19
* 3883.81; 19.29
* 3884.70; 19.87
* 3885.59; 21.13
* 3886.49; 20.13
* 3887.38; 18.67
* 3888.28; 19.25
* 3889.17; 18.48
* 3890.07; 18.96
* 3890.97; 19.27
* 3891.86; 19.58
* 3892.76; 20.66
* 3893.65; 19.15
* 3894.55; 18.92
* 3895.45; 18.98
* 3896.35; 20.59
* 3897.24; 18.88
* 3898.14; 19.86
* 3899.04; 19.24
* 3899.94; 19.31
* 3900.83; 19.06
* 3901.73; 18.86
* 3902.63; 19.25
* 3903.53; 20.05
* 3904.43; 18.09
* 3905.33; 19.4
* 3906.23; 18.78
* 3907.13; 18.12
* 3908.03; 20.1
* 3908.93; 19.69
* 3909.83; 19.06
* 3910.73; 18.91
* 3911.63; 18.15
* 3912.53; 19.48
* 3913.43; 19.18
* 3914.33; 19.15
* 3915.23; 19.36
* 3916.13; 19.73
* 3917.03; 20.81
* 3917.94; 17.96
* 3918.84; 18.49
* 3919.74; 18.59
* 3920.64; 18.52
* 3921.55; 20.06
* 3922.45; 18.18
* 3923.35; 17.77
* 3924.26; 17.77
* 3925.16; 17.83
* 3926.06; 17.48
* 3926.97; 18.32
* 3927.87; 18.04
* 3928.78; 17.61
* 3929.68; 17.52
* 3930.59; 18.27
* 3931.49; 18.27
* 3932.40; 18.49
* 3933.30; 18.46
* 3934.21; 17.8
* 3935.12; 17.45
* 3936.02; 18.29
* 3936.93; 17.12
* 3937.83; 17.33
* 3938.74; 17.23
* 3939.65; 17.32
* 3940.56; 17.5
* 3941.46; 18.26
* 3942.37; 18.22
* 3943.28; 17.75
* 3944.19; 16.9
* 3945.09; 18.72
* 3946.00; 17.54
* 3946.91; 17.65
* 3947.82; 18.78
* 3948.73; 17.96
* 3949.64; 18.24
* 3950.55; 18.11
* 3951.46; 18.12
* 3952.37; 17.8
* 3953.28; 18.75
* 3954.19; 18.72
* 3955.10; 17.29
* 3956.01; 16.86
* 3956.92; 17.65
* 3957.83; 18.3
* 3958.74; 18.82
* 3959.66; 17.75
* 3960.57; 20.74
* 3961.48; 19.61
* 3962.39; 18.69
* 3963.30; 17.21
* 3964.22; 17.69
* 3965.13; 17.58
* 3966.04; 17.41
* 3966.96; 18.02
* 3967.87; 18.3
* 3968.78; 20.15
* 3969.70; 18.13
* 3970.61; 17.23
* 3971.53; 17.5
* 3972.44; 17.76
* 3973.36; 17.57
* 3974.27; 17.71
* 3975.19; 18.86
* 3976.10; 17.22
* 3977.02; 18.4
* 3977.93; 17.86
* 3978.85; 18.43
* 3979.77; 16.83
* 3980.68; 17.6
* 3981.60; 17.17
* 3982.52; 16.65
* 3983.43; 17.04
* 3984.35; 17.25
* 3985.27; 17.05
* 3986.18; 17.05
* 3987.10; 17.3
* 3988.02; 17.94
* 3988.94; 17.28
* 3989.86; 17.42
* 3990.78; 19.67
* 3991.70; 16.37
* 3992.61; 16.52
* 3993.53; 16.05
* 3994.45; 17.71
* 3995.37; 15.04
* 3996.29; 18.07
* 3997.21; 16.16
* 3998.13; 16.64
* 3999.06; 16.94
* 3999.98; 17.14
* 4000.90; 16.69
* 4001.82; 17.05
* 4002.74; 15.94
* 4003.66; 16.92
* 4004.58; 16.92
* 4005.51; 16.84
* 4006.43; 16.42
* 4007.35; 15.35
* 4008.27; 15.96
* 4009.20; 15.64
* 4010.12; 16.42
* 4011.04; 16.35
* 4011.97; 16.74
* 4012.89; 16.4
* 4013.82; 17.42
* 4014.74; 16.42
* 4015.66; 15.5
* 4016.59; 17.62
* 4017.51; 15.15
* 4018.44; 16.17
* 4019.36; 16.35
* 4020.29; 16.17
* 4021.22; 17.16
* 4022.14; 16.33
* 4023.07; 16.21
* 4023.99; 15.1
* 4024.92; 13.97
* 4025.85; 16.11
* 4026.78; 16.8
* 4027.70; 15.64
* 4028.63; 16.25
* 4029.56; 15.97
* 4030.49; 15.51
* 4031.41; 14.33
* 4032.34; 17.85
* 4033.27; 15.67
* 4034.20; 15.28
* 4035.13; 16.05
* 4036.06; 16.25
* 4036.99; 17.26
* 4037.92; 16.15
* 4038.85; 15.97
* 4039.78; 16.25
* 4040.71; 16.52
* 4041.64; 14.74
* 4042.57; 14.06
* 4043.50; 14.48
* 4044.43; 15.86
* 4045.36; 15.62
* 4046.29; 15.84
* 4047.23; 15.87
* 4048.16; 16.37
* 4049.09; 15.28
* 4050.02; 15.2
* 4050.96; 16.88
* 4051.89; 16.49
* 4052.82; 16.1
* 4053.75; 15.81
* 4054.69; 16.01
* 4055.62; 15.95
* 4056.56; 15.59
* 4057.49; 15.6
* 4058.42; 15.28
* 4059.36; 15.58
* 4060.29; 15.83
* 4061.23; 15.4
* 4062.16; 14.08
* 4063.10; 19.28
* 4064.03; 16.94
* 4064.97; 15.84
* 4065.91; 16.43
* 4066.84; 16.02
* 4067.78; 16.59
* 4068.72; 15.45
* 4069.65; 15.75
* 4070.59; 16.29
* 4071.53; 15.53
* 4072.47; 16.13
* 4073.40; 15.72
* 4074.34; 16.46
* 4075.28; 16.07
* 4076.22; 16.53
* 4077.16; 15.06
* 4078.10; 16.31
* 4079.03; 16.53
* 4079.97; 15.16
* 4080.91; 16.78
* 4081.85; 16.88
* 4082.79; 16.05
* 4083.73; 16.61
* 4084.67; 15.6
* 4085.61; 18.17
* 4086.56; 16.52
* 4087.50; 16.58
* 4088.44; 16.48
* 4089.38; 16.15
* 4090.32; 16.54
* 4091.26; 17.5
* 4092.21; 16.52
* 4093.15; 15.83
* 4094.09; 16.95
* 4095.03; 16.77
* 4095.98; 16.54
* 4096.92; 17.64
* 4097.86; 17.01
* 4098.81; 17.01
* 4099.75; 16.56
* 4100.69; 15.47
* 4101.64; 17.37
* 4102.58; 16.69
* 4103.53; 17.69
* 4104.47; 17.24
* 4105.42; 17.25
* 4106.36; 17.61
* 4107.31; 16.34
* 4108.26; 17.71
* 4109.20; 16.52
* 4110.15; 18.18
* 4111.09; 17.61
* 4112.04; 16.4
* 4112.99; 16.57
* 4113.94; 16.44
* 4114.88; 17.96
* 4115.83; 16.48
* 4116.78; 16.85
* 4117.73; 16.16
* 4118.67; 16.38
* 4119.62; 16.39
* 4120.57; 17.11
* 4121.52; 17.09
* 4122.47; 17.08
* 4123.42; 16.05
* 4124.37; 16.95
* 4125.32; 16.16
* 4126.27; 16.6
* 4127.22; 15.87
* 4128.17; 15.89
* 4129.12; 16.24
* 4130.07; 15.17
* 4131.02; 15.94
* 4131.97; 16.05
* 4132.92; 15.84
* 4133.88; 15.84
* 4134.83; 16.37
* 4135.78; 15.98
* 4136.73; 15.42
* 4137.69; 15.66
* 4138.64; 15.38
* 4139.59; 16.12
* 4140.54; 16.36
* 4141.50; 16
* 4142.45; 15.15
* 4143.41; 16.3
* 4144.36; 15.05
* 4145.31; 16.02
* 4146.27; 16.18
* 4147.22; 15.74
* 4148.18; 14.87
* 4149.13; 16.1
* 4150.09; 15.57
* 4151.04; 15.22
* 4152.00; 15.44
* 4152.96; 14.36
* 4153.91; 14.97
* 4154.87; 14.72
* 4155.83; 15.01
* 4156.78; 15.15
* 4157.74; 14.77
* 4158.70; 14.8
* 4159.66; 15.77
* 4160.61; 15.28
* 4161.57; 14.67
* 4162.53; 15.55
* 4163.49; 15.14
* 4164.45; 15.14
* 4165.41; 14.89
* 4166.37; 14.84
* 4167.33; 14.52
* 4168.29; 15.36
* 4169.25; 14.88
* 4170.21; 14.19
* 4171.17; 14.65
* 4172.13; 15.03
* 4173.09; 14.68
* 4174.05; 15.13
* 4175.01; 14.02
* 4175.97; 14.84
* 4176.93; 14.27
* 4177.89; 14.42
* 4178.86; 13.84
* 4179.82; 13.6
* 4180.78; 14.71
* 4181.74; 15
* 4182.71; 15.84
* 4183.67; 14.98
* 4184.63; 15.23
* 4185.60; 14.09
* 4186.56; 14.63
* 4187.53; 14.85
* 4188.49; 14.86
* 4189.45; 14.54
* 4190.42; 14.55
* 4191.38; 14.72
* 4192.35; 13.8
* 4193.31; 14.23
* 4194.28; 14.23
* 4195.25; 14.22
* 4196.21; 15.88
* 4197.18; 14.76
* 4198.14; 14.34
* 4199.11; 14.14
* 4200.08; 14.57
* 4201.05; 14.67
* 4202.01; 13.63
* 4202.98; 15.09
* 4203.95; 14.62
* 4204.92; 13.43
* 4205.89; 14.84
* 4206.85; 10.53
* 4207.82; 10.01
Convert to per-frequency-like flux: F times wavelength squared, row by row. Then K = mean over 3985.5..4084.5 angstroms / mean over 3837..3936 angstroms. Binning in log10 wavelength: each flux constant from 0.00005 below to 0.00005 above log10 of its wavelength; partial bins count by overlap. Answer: 0.90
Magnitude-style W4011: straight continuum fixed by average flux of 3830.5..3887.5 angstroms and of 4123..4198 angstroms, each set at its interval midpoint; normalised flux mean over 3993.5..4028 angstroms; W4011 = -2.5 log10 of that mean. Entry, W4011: 0.08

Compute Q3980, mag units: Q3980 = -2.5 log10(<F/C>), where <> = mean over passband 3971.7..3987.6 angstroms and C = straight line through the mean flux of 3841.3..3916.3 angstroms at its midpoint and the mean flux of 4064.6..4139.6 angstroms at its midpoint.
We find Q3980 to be 0.04 mag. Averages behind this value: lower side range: 19.7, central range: 17.5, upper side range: 16.5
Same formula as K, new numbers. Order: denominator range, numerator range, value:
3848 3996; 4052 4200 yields 0.93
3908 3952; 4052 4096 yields 0.95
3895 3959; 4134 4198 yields 0.92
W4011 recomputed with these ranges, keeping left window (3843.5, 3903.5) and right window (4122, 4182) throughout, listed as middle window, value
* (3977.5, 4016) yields 0.06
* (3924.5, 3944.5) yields 0.06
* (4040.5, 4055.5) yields 0.09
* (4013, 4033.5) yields 0.09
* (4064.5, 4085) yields 0.03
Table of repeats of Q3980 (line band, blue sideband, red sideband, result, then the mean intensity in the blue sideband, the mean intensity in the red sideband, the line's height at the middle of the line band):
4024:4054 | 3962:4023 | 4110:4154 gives 0.063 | 17.1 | 16.1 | 16.8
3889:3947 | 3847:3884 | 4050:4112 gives 0.033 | 20.1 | 16.4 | 19.2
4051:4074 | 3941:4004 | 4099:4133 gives 0.068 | 17.7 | 16.7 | 17.1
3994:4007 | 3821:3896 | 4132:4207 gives 0.057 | 19.9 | 14.9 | 17.6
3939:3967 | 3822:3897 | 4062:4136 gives 0.031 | 19.9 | 16.5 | 18.6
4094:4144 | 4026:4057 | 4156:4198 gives -0.088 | 15.9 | 14.8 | 15.2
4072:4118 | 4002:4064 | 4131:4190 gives -0.073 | 16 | 15.1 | 15.6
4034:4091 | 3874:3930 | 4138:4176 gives 0.041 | 19.2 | 15.2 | 16.7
